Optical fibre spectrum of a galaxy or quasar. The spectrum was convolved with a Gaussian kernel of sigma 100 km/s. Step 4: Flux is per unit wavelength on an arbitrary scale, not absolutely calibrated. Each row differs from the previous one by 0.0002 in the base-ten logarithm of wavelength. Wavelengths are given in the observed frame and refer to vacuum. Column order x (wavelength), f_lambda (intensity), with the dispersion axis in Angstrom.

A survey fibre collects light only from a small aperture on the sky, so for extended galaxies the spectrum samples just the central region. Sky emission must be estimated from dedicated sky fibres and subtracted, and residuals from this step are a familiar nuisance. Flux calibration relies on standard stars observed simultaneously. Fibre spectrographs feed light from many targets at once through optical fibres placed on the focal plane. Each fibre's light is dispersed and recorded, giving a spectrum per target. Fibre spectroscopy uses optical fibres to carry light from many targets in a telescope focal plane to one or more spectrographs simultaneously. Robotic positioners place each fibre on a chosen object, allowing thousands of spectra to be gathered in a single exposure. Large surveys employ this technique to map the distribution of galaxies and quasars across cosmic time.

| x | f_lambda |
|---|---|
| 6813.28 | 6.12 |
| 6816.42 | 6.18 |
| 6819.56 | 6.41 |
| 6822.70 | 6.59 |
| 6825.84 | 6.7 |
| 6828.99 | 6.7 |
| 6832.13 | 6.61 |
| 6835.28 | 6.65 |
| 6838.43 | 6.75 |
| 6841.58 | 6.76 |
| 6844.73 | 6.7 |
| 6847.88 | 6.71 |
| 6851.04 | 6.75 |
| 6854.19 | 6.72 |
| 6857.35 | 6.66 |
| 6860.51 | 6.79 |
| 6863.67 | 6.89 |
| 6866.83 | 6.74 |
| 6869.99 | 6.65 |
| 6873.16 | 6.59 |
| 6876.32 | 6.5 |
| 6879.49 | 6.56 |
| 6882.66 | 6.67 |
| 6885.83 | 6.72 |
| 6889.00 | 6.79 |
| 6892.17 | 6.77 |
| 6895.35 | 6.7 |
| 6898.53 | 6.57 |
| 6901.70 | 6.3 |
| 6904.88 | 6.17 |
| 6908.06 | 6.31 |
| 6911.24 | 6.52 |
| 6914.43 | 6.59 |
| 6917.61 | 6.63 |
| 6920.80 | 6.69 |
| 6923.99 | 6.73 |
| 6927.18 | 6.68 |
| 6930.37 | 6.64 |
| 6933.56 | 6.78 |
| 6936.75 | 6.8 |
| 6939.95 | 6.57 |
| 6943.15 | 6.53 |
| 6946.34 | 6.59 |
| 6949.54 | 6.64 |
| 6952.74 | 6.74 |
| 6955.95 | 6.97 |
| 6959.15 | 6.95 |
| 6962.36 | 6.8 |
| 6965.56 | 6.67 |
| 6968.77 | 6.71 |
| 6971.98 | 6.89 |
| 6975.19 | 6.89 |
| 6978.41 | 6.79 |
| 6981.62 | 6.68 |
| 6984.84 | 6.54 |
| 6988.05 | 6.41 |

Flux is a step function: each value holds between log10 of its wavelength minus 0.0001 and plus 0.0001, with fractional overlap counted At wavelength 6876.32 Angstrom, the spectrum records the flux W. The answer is 6.5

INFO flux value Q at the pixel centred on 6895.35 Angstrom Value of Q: 6.7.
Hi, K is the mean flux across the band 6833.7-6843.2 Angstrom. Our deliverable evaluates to 6.72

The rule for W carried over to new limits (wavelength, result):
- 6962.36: 6.8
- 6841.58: 6.76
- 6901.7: 6.3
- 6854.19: 6.72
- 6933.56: 6.78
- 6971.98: 6.89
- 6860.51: 6.79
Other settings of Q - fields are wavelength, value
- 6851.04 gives 6.75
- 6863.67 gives 6.89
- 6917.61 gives 6.63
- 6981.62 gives 6.68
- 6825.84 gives 6.7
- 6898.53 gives 6.57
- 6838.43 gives 6.75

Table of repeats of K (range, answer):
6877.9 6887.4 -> 6.65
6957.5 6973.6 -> 6.81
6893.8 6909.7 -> 6.41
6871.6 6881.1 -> 6.55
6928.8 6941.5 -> 6.7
